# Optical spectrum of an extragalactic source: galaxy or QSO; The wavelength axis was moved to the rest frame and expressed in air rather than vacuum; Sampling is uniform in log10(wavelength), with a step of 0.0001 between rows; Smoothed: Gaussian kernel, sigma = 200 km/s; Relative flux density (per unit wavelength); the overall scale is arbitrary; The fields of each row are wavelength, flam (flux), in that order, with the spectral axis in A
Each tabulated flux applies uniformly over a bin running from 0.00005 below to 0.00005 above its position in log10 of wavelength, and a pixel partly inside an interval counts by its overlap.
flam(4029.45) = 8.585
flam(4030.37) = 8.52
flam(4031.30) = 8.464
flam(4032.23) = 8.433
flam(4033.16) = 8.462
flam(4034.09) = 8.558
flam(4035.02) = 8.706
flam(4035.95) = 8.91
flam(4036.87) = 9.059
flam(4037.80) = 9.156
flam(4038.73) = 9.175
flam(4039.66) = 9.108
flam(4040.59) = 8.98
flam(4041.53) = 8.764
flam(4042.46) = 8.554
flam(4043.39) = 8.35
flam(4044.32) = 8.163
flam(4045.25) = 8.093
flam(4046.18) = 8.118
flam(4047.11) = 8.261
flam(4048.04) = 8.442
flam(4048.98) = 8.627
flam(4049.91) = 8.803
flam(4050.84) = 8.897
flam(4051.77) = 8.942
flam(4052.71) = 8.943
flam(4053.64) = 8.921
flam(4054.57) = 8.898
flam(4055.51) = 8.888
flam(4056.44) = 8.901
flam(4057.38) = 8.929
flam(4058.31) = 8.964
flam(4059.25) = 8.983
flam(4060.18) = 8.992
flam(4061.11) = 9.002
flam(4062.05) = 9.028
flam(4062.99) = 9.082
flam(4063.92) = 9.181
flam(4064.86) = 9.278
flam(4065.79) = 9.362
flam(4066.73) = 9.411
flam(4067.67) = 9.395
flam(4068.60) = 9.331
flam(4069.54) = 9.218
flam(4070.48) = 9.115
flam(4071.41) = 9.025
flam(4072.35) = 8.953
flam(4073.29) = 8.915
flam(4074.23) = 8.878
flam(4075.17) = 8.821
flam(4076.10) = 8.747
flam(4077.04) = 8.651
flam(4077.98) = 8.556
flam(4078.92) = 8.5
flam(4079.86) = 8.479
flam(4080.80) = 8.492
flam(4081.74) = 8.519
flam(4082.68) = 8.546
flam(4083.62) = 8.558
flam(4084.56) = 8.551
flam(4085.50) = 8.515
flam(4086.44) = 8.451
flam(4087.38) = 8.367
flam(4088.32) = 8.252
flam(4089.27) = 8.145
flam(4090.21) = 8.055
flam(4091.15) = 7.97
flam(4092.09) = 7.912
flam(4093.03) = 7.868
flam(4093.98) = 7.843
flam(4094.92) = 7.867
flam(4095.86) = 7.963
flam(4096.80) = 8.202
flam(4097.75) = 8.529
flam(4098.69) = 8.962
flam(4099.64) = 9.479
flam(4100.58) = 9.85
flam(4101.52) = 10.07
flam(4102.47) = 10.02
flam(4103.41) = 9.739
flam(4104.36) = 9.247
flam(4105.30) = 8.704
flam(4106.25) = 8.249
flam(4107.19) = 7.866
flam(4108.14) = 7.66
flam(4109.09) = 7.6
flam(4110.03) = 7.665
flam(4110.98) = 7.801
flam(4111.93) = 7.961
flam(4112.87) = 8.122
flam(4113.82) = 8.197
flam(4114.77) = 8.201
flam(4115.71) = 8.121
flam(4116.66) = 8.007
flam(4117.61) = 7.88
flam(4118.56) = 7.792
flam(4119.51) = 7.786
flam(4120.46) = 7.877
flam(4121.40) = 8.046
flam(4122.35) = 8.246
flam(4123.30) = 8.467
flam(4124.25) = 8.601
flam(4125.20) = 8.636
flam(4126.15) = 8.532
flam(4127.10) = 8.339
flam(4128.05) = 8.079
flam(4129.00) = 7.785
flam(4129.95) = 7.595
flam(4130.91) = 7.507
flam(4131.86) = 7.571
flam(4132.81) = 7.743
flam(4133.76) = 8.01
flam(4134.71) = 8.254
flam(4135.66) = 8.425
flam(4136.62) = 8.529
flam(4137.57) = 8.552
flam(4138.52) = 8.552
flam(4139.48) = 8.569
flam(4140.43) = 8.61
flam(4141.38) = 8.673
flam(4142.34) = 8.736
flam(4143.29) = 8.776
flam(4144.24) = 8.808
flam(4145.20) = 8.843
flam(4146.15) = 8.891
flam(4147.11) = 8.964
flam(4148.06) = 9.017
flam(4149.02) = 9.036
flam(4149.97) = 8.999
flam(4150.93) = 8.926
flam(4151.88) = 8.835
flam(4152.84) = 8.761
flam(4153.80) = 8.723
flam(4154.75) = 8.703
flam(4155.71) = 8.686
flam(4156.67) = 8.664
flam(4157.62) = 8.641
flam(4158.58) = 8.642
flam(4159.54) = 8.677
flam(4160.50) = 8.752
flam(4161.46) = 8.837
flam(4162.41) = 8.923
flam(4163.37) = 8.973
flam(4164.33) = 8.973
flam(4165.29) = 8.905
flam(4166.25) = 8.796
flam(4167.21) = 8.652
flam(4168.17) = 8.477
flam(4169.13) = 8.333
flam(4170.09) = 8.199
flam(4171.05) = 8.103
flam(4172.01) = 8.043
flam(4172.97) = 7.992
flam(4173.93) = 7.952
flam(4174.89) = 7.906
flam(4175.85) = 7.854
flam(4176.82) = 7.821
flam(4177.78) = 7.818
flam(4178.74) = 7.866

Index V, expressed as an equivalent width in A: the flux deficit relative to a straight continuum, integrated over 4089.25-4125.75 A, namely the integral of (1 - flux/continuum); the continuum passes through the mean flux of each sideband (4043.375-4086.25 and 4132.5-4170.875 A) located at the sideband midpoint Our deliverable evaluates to 1.7 A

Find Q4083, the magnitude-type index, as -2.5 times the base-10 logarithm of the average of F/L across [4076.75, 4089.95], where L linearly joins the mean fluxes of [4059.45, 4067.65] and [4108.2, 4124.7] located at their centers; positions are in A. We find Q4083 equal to 0.04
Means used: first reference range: 9.17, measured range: 8.46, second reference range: 8.01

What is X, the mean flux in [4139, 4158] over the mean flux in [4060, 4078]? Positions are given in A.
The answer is 1.0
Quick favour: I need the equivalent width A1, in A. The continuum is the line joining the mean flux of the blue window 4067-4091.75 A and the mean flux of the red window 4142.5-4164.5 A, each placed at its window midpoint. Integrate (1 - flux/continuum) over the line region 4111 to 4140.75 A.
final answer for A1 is 2.1 A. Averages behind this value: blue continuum 8.66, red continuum 8.83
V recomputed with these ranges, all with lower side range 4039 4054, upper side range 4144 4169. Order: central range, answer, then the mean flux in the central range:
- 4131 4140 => 0.6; 8.22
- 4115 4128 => 0.8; 8.18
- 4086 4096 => 0.7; 8.07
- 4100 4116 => 0.3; 8.55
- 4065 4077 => -0.6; 9.09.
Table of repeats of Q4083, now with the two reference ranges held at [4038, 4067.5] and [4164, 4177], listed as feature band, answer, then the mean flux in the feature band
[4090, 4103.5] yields -0.01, 8.68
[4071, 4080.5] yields 0.00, 8.74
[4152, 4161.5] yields -0.04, 8.7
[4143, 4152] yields -0.07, 8.92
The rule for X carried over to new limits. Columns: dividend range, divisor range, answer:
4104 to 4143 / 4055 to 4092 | 0.93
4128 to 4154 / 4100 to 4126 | 1.01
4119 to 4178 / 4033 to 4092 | 0.96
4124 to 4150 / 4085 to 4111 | 1.00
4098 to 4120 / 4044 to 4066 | 0.96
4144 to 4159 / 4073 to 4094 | 1.05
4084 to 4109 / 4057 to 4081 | 0.95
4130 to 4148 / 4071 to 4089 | 0.98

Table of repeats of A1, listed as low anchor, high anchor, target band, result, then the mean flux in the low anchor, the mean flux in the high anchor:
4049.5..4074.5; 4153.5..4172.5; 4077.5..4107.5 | 1.2 A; 9.05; 8.64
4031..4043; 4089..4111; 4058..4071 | -0.8 A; 8.79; 8.49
